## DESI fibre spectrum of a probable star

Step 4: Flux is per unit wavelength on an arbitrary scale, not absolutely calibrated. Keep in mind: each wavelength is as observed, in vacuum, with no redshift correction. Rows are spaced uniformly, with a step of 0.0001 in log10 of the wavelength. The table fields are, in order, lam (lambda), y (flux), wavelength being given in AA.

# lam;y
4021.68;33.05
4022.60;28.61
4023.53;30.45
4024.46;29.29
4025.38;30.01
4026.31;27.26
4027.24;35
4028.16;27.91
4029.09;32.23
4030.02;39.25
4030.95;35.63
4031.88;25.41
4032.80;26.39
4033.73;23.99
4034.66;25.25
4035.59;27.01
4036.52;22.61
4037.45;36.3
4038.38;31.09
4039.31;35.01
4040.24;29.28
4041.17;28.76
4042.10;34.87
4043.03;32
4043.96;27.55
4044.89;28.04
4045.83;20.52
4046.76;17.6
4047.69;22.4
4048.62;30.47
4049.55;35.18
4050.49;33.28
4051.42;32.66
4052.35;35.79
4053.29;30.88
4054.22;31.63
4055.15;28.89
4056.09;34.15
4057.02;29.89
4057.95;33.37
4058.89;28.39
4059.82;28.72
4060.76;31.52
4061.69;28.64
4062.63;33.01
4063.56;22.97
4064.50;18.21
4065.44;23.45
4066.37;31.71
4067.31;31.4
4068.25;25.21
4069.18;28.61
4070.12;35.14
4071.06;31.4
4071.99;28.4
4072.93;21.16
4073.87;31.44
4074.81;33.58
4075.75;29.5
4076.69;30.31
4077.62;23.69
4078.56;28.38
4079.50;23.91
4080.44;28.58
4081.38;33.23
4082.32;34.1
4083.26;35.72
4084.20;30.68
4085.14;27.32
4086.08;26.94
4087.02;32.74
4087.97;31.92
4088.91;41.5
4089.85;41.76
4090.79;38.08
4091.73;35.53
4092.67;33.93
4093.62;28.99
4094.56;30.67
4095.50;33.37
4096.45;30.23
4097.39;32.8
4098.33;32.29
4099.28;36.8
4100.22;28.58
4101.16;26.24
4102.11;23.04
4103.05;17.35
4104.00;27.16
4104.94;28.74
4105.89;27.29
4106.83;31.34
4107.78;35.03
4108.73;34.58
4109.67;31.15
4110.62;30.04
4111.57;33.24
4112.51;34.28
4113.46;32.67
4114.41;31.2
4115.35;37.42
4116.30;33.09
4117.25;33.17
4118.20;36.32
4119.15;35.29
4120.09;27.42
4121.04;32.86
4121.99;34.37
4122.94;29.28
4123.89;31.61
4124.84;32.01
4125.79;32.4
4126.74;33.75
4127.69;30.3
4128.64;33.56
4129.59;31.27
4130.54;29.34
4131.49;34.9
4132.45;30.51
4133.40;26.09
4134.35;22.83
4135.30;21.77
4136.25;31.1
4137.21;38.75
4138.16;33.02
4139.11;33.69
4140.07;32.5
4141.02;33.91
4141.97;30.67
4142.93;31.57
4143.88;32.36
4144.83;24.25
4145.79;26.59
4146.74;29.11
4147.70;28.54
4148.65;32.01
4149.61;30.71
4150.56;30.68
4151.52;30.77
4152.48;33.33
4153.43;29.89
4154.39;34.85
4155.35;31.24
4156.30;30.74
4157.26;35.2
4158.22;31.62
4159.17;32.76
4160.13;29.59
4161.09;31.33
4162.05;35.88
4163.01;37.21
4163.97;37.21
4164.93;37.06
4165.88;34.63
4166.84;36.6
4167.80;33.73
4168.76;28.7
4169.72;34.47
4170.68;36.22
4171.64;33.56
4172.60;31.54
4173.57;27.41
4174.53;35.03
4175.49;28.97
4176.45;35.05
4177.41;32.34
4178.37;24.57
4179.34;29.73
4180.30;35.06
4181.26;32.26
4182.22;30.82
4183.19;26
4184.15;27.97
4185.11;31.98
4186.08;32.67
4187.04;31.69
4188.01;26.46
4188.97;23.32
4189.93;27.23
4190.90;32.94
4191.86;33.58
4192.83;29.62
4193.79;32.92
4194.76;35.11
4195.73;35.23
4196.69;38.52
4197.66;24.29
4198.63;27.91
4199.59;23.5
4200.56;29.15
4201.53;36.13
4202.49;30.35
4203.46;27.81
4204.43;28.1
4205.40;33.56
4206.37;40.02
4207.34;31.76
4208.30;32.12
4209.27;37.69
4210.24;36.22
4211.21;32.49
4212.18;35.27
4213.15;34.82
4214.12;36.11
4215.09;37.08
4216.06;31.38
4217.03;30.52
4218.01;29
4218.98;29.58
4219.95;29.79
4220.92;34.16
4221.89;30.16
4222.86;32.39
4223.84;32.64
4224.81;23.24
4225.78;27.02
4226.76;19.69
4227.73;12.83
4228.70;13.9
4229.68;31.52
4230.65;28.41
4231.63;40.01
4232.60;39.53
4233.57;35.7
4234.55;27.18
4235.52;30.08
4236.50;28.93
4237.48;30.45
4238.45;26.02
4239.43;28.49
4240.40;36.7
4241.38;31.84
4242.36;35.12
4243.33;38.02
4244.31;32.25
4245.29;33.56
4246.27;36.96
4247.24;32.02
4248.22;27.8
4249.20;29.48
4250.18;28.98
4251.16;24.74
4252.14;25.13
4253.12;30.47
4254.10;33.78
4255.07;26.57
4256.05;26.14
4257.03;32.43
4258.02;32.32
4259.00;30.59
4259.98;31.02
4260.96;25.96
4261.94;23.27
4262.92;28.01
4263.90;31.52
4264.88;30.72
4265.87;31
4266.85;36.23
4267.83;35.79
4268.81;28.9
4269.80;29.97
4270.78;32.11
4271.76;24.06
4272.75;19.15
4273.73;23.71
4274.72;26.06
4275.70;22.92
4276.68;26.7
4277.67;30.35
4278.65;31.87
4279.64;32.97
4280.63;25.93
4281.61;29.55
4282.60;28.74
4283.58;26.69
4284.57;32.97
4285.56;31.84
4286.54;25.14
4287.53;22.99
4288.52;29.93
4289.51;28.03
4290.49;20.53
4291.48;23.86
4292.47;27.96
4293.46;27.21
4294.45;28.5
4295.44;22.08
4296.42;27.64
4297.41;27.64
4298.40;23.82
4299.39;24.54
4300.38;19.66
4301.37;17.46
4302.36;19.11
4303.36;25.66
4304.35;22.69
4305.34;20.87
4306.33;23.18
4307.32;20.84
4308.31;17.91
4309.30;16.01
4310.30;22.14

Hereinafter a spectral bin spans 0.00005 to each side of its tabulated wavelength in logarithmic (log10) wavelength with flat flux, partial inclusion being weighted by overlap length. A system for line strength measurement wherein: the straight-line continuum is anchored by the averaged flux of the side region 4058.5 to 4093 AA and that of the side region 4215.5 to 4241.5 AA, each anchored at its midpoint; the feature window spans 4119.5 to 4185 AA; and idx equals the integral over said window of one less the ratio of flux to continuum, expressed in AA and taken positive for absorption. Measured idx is -4.0 AA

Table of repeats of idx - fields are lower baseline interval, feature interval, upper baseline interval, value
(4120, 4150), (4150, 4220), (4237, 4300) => -4.72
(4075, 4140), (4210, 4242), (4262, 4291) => -1.22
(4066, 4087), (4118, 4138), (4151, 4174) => 0.34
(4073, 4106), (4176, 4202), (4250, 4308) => -1.64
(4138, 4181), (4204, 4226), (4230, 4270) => -0.71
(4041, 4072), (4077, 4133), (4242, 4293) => -4.51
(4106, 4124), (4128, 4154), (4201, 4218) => 1.93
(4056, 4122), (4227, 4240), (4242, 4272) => 0.84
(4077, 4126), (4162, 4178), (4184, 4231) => -1.51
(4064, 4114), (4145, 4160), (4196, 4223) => 0.16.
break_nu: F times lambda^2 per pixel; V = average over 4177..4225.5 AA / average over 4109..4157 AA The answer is 1.03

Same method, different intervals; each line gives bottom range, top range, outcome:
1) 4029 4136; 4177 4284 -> 1.07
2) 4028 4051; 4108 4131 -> 1.16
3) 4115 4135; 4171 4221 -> 1.03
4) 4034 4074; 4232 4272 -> 1.16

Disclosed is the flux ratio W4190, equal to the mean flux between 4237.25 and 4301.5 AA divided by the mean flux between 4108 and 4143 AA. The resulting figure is 0.9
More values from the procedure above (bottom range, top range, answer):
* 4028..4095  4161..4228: 1.05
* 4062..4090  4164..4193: 1.06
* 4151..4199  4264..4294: 0.88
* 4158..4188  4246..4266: 0.91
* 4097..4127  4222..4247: 0.96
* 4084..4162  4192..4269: 0.98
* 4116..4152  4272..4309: 0.81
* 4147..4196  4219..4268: 0.94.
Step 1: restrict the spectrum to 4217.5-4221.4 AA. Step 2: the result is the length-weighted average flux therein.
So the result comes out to 30.6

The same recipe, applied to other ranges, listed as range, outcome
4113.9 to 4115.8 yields 34.3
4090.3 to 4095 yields 33.5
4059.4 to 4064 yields 29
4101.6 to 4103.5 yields 20.3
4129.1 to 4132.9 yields 31.5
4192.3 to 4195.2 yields 32.5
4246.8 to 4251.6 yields 28.6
